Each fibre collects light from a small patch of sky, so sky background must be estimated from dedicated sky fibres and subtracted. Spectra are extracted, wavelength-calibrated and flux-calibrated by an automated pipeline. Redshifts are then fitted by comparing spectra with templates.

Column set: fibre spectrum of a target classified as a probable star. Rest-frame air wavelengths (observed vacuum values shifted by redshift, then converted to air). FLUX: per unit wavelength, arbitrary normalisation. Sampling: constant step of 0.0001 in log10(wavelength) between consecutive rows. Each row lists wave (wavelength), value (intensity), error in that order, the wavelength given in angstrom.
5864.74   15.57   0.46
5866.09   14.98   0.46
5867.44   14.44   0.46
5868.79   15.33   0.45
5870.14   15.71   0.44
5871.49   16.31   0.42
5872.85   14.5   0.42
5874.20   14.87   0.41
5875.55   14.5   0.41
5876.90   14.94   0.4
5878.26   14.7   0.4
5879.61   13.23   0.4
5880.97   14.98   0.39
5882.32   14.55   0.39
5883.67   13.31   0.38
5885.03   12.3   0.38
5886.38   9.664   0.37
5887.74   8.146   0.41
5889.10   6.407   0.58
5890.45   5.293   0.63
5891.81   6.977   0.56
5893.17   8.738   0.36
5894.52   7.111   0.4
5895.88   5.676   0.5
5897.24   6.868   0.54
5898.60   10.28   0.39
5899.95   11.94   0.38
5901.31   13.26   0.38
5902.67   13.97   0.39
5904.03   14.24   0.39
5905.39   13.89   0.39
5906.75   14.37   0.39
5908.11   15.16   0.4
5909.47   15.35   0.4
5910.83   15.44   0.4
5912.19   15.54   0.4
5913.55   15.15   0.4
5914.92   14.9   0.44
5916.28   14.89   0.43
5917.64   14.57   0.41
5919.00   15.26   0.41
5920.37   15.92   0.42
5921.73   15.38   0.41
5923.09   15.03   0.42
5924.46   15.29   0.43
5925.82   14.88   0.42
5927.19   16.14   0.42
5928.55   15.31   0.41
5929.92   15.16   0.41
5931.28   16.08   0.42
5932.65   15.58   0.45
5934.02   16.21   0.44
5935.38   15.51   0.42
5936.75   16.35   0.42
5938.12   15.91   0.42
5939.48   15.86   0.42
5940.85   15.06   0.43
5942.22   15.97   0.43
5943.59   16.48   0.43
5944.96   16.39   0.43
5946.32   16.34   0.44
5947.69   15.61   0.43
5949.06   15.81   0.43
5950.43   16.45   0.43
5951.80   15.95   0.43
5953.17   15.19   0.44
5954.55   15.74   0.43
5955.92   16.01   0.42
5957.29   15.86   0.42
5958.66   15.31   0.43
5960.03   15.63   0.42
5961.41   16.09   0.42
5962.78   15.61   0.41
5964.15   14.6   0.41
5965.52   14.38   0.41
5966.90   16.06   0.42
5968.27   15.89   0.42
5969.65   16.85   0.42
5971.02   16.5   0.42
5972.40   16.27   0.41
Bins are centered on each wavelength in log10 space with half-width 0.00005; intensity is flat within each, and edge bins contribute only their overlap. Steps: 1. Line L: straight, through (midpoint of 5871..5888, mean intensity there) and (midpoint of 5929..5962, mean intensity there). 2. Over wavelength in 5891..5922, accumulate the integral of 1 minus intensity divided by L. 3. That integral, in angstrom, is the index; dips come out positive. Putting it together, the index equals 3.9 angstrom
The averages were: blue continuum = 13.6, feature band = 12.8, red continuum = 15.8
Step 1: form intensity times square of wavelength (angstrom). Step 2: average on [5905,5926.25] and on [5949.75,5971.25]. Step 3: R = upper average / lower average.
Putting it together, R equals 1.06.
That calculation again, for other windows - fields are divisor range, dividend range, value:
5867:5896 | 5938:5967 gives 1.35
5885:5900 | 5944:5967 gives 2.02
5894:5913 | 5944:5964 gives 1.30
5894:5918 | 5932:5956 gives 1.24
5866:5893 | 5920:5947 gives 1.27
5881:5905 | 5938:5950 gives 1.61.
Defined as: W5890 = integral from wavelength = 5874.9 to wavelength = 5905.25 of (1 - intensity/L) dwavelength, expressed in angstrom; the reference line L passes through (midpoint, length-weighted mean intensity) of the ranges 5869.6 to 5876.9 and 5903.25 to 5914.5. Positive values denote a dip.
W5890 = 8.1 angstrom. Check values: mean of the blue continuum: 15.2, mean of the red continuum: 14.9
